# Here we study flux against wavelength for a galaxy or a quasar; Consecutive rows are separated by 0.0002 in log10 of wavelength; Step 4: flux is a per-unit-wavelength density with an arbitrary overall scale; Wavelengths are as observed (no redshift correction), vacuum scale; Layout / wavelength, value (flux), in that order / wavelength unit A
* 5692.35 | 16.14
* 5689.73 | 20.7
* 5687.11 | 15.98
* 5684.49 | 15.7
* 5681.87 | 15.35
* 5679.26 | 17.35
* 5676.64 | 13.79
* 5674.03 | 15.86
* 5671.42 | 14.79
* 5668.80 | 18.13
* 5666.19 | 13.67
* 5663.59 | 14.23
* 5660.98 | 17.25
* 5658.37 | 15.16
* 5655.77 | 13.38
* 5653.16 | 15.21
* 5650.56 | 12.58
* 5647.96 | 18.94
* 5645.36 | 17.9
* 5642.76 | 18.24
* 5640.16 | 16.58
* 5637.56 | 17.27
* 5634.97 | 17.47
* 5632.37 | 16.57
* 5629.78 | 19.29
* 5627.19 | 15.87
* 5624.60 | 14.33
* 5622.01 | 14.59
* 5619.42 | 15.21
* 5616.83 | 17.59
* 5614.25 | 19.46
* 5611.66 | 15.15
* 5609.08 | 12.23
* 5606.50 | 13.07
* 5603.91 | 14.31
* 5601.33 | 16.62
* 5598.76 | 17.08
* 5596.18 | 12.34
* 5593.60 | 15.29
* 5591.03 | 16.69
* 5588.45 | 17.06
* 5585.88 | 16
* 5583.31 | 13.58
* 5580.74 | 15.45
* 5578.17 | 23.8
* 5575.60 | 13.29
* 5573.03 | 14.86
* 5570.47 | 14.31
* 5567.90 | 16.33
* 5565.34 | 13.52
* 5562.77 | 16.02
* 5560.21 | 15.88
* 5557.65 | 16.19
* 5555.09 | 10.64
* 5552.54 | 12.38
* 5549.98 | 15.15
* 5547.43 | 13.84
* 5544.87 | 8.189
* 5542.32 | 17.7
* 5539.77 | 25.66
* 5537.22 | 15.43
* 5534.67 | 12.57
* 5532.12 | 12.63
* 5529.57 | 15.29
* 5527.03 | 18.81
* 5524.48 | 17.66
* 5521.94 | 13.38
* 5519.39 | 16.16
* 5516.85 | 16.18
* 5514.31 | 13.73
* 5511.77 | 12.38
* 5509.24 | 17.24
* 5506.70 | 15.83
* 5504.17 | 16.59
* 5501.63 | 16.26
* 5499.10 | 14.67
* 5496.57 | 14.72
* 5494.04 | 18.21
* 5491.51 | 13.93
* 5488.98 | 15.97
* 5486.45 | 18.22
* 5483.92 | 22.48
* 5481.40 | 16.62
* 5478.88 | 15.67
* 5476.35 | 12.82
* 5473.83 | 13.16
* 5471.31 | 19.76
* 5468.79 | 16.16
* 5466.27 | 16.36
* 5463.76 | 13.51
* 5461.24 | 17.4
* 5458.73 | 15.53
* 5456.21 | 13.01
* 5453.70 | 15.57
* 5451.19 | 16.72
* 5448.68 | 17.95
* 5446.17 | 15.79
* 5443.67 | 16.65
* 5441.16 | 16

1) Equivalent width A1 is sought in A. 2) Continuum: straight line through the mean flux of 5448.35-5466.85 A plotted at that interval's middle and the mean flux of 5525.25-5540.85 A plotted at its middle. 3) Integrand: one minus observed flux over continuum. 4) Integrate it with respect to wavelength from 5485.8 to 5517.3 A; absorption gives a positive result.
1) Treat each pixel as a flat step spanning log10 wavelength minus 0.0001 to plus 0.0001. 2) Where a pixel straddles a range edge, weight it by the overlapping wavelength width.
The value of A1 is 1.1 A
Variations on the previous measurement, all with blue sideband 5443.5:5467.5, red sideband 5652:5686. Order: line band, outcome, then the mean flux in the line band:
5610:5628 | -0.5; 16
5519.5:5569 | 1.6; 15.1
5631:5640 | -0.9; 17.1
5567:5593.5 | -0.9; 16.1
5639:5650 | -1.5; 17.6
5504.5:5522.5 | 0.6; 15.1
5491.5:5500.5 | 0.1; 15.6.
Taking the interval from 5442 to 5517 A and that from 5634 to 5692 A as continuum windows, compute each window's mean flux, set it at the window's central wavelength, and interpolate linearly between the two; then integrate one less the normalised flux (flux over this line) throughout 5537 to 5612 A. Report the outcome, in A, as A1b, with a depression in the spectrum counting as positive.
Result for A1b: 3.72 A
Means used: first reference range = 16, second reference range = 16.2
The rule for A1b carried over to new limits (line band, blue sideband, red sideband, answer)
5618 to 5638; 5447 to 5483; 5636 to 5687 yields -0.55 A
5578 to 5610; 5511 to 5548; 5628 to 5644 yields 2.39 A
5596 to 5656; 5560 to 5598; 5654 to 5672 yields -2.28 A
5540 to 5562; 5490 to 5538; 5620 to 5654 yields 1.87 A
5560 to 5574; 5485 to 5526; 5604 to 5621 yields 0.37 A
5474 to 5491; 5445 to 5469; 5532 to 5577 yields -1.17 A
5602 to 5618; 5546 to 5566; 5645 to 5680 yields -0.52 A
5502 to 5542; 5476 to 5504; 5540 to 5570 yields -1.34 A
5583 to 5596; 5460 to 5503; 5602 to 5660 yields 0.34 A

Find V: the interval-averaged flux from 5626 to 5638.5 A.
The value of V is 17.3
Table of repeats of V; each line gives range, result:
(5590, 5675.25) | 15.8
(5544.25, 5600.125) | 15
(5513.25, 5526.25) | 15.6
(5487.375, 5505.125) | 15.8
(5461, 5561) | 15.6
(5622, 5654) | 16.6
